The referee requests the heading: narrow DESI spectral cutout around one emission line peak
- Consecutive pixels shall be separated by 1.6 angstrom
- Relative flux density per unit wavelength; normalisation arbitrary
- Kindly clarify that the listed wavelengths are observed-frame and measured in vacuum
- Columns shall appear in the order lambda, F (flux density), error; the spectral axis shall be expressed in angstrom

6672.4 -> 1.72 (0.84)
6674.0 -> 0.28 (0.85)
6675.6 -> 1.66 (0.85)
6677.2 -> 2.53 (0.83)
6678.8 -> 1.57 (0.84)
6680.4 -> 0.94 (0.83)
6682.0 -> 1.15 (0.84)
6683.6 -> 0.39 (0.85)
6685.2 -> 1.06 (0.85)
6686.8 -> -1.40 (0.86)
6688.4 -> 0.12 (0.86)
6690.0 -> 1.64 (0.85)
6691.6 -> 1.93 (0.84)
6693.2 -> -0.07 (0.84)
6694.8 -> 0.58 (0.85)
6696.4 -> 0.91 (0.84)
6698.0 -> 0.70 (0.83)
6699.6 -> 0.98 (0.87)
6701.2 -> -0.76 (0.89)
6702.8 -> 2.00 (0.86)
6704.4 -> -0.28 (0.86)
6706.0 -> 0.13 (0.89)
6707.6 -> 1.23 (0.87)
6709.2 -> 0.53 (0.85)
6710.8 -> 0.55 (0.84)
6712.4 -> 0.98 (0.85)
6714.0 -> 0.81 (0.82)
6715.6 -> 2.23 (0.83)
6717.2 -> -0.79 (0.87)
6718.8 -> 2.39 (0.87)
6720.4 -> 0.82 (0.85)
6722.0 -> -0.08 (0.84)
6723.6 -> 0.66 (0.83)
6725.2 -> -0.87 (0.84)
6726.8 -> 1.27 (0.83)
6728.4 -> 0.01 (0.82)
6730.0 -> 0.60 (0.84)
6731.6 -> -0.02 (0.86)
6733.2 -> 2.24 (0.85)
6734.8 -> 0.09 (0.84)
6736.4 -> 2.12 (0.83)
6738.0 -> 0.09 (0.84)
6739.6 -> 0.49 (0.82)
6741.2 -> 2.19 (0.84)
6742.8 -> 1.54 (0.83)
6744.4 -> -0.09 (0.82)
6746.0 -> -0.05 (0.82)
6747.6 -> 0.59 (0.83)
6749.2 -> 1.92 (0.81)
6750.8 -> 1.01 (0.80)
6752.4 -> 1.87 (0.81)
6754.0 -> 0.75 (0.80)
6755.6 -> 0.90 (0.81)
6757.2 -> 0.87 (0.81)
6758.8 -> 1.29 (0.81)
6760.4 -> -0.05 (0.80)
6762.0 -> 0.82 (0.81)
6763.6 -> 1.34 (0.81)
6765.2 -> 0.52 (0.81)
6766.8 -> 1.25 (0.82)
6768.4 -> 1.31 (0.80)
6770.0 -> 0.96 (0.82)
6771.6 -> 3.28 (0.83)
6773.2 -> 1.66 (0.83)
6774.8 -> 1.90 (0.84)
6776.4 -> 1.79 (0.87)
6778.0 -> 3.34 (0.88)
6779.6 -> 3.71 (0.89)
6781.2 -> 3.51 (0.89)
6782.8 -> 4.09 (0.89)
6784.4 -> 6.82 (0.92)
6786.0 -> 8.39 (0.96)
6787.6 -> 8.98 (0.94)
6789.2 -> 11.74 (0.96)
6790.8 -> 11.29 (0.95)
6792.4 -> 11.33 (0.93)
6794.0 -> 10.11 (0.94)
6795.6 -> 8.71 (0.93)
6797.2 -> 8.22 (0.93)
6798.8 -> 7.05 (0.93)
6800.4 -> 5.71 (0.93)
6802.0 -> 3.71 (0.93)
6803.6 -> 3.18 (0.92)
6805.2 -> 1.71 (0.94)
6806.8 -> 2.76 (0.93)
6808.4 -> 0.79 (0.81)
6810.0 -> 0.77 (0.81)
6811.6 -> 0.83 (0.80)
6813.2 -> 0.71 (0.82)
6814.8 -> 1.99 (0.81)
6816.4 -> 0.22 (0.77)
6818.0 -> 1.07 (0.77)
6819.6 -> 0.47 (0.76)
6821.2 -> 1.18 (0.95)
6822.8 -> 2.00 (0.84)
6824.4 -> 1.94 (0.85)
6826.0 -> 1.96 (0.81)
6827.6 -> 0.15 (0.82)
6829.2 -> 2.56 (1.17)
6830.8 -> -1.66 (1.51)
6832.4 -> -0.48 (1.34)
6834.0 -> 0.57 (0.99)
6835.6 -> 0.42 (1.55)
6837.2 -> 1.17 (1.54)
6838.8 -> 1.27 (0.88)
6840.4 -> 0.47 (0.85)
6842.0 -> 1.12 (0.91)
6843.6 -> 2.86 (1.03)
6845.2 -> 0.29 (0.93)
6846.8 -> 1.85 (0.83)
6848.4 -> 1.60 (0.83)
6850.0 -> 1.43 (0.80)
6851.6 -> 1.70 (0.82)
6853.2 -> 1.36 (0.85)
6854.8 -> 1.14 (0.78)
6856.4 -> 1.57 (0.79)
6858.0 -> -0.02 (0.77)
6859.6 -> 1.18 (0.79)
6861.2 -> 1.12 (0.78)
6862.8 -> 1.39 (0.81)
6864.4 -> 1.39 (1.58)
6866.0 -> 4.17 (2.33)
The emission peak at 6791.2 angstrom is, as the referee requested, [O II]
